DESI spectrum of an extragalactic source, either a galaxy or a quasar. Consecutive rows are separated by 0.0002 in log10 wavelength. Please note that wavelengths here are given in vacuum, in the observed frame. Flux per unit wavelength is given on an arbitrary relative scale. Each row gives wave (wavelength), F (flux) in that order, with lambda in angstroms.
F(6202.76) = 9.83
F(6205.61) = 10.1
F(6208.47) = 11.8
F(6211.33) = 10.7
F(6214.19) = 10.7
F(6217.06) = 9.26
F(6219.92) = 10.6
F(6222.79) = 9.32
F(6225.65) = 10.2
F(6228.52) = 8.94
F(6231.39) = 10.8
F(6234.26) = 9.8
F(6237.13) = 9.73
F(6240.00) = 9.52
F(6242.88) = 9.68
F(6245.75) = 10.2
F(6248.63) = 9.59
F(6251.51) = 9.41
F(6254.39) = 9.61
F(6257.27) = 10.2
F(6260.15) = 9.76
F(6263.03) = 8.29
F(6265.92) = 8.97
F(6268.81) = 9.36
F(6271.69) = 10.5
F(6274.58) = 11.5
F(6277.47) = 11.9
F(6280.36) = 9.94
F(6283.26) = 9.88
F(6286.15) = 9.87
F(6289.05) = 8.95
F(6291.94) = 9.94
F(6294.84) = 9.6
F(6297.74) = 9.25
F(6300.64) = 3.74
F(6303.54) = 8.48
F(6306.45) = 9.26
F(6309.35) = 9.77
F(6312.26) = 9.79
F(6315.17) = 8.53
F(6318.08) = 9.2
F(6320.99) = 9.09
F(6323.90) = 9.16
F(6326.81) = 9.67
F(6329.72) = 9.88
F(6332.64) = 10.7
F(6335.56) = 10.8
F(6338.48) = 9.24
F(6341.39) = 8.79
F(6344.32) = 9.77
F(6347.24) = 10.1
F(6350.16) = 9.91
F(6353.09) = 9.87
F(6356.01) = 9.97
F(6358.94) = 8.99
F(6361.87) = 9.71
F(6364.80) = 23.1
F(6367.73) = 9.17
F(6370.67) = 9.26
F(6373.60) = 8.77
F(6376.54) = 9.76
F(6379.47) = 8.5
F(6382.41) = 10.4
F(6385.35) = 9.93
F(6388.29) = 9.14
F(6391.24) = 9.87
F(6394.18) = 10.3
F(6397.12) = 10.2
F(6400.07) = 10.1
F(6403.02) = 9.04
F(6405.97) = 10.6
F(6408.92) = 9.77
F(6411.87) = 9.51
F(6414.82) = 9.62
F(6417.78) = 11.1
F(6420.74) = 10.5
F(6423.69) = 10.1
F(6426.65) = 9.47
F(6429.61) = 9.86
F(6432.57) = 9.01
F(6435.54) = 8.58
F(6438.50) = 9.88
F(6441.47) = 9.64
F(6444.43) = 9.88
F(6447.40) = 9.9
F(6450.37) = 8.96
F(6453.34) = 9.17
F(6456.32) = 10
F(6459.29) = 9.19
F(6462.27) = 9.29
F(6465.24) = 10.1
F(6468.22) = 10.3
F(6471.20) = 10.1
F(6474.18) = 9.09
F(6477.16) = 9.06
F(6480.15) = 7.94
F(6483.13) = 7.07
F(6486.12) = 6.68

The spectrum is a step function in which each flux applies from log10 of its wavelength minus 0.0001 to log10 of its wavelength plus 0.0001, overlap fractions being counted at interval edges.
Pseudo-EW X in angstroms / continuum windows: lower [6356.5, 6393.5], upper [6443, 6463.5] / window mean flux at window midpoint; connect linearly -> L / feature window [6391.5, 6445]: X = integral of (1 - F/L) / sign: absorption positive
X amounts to 0.6 angstroms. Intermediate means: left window 10.5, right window 9.48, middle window 9.84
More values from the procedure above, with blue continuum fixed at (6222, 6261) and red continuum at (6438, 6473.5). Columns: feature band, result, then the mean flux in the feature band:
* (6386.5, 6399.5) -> -0.2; 9.89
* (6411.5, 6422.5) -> -0.6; 10.3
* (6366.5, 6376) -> 0.6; 9.13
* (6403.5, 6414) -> -0.2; 9.86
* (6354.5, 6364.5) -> -1.5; 11.1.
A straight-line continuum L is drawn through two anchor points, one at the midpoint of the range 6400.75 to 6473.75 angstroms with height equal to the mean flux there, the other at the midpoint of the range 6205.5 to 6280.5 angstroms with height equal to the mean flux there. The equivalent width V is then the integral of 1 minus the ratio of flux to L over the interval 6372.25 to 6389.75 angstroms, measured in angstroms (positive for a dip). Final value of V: 0.7 angstroms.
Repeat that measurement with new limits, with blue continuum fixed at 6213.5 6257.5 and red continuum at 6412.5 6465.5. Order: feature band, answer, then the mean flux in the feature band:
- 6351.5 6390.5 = -3.1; 10.5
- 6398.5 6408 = -0.2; 9.9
